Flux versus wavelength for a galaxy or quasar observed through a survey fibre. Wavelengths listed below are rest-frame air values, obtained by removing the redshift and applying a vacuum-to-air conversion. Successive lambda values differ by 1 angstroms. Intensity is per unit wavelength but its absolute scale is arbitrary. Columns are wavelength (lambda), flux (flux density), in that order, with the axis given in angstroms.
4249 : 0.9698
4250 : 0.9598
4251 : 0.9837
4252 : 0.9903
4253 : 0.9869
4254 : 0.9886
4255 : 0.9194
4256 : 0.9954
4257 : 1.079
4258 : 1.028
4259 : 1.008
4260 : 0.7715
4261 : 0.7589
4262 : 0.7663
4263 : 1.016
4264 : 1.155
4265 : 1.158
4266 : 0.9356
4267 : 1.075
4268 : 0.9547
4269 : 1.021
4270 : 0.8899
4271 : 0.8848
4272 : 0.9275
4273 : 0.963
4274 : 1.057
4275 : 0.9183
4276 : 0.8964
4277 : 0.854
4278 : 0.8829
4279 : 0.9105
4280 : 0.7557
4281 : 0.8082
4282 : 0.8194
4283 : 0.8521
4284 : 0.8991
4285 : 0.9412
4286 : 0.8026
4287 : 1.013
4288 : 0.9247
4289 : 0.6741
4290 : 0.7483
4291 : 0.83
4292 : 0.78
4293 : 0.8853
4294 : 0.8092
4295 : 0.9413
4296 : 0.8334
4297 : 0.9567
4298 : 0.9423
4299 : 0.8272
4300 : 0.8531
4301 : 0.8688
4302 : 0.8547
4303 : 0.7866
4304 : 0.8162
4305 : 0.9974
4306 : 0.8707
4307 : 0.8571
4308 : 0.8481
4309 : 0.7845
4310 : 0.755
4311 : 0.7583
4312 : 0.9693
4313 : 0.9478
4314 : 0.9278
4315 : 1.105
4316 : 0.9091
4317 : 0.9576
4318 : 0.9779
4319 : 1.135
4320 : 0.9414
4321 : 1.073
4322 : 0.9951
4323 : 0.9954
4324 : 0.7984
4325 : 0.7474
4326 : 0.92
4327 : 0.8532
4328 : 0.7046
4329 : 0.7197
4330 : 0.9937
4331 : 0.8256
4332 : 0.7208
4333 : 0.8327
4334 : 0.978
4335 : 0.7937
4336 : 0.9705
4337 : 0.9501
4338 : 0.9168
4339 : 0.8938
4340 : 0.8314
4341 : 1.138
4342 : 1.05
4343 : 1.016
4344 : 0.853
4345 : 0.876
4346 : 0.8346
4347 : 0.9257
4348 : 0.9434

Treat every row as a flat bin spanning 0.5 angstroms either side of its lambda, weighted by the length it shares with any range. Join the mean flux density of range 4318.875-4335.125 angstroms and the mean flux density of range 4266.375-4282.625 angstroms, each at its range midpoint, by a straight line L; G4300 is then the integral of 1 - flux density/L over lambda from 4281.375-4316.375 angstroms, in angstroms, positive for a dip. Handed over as 1.2 angstroms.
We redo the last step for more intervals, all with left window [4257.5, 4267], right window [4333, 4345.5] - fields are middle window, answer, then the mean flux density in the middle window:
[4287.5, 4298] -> 1.2 angstroms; 0.843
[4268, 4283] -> 0.9 angstroms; 0.899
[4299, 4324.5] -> 0.9 angstroms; 0.91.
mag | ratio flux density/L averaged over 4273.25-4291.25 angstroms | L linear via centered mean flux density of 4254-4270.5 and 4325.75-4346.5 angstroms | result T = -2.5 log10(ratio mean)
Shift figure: 0.10 mag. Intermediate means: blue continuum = 0.971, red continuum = 0.889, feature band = 0.868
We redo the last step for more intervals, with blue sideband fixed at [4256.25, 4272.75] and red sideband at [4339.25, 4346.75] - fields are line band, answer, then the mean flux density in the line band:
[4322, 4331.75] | 0.12 mag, 0.845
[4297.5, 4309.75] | 0.12 mag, 0.857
